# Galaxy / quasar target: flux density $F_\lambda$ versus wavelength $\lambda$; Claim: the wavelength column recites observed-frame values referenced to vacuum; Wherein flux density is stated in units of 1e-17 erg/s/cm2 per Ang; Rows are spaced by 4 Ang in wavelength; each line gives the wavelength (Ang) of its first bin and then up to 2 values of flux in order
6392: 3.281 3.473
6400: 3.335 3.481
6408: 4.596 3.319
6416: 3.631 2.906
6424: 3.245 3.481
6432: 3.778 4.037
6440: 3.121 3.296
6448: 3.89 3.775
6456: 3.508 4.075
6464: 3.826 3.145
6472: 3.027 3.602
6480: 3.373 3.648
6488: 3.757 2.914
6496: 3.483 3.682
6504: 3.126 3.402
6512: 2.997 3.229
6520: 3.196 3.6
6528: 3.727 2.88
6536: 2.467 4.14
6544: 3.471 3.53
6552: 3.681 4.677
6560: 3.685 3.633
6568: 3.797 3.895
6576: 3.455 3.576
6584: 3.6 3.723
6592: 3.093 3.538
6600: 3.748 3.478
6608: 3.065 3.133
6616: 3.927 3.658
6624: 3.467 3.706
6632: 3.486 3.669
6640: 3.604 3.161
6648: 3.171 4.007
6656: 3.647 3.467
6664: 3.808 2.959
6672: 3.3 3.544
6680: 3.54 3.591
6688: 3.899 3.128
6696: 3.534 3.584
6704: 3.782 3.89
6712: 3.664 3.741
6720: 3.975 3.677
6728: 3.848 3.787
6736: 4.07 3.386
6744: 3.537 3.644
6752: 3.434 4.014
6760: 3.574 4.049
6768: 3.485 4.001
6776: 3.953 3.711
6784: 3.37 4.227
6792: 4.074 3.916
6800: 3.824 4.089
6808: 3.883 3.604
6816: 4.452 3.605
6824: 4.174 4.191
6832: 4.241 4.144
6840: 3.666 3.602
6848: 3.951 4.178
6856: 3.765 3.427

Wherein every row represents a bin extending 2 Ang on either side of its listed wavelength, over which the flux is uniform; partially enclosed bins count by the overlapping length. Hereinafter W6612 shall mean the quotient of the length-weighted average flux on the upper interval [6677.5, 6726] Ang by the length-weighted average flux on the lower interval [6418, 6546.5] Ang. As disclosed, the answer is 1.1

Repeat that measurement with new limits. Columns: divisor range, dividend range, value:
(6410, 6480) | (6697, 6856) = 1.10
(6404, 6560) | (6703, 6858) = 1.10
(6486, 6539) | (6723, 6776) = 1.14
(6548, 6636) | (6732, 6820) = 1.05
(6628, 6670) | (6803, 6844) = 1.14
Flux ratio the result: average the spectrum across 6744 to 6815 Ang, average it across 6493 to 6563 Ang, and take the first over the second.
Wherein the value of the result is 1.10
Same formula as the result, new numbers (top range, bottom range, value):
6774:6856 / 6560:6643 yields 1.11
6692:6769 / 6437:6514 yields 1.07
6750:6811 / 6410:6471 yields 1.09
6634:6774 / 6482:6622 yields 1.04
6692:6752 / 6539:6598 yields 1.00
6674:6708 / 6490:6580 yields 1.03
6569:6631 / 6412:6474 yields 1.01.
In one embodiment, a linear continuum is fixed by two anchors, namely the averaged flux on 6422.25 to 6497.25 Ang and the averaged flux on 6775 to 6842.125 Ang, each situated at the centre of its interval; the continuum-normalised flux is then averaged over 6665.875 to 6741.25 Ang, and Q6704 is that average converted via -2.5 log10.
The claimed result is 0.06 mag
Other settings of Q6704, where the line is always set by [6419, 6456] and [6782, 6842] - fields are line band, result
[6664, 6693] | 0.10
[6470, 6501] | 0.05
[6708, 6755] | 0.04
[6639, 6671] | 0.09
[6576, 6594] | 0.06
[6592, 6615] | 0.10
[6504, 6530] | 0.09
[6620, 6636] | 0.05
